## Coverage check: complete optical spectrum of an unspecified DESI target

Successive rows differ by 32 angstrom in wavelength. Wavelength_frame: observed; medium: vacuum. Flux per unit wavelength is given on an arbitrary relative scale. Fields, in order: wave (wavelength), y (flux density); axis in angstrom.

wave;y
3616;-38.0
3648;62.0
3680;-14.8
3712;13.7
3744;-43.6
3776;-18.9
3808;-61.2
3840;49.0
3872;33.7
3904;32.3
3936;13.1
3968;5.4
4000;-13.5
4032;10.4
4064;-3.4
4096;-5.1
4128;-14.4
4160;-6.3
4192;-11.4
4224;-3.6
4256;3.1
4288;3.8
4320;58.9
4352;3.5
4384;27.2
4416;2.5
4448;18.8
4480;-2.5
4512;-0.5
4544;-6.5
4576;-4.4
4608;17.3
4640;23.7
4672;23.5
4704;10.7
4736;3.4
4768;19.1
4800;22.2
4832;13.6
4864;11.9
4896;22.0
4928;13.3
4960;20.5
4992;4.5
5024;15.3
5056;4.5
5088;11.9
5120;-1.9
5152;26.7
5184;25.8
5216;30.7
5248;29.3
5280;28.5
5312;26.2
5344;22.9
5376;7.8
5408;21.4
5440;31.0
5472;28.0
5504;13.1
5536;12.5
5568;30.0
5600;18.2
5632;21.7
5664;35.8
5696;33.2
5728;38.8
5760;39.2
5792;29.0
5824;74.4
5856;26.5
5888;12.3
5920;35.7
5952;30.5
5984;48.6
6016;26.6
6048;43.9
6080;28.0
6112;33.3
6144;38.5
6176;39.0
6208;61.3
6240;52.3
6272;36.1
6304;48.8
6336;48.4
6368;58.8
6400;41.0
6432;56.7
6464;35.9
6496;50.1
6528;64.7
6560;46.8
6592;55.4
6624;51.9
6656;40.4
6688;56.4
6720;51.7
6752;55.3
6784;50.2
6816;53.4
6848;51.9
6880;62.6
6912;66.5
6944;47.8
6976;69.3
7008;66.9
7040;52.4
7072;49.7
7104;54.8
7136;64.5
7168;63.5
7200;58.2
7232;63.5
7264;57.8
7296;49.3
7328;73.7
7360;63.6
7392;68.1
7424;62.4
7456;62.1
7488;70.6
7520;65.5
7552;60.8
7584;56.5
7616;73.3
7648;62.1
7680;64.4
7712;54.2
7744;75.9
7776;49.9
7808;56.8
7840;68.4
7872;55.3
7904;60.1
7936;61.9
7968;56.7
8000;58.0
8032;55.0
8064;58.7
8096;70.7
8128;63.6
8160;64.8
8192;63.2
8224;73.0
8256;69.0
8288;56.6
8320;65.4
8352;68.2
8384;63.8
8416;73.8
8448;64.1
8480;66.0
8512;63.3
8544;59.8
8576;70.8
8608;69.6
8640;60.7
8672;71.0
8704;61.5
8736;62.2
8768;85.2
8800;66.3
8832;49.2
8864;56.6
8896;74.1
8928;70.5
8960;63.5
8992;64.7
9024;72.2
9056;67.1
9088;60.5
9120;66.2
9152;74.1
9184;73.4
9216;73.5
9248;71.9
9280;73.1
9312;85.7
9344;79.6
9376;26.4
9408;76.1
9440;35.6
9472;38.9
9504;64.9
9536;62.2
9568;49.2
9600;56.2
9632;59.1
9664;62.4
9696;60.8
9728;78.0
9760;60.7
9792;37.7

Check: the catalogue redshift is 0.54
